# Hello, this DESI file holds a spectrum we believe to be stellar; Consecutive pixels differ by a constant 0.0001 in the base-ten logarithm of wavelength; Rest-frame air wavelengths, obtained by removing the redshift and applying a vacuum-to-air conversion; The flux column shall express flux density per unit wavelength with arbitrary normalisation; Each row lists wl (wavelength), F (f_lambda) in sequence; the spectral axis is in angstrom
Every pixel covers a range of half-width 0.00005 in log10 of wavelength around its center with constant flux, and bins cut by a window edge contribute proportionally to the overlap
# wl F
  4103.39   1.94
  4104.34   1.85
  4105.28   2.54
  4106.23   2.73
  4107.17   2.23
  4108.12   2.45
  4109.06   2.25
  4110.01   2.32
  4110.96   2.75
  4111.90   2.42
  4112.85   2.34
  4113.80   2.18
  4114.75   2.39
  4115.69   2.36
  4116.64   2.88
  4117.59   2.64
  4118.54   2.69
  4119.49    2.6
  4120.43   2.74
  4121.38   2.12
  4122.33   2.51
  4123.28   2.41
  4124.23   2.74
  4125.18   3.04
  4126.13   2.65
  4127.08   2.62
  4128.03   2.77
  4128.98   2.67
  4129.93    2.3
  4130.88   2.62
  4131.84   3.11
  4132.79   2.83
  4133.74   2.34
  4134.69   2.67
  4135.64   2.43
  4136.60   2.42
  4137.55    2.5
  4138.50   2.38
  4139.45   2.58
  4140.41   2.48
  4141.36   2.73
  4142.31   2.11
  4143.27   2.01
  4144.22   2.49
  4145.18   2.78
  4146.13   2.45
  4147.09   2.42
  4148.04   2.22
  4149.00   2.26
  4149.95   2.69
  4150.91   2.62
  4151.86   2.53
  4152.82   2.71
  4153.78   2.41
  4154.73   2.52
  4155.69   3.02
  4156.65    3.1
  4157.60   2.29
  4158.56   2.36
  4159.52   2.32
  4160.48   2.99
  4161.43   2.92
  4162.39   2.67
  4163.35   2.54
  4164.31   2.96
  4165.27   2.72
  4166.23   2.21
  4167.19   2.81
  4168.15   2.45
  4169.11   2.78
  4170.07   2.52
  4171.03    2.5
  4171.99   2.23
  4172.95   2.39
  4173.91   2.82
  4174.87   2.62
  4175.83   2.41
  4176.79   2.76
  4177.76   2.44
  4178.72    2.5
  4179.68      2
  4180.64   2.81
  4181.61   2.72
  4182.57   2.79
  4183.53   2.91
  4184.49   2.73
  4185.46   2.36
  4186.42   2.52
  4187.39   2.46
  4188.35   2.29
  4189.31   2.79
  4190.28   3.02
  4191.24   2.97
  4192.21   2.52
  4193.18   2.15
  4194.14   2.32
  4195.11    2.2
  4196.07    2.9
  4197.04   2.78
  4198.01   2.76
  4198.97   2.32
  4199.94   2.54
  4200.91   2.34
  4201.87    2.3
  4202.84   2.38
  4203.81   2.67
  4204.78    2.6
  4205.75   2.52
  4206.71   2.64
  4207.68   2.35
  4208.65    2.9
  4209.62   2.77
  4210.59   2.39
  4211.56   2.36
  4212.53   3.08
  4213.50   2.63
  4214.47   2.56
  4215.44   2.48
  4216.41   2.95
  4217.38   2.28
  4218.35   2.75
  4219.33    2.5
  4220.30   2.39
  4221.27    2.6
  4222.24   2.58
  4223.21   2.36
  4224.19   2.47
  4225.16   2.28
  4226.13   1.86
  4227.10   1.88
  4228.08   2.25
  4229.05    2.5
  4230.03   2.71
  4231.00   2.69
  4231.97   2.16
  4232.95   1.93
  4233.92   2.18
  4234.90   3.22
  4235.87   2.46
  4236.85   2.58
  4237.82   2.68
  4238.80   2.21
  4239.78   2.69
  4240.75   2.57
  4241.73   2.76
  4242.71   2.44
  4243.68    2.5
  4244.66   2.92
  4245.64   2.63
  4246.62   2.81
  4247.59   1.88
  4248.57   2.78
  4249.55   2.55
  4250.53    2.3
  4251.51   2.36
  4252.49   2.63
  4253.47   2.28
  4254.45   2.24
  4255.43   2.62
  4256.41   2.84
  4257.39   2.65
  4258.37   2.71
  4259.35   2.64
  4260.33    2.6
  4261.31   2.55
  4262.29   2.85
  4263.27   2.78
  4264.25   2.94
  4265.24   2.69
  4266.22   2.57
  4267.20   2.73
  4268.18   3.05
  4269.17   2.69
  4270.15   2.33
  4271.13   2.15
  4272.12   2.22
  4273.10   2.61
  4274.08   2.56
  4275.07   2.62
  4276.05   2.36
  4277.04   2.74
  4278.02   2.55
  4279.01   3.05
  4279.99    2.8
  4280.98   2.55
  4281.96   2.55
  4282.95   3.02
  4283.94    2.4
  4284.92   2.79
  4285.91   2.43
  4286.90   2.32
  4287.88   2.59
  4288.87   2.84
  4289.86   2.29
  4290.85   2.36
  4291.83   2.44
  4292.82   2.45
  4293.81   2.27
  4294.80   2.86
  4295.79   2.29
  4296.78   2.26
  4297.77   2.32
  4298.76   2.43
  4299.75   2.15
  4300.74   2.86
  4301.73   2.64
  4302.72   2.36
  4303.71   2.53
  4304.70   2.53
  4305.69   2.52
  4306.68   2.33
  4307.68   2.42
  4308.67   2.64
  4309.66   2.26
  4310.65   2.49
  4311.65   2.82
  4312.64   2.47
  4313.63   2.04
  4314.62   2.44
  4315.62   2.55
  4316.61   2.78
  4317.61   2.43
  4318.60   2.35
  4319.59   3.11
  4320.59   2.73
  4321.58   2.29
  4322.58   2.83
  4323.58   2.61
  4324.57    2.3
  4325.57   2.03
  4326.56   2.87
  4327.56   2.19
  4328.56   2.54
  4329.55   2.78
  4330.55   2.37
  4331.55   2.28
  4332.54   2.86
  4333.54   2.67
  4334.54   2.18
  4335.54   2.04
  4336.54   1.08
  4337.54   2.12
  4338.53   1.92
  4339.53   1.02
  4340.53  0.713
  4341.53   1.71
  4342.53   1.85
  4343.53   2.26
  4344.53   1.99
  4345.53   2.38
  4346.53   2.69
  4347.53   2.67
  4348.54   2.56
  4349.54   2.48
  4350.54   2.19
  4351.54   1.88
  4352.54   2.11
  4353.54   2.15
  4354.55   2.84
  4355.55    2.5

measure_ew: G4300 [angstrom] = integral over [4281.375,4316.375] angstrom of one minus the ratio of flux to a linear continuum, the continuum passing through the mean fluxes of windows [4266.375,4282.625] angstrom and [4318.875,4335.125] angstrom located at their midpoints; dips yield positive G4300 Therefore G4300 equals 1.14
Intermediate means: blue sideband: 2.6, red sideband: 2.53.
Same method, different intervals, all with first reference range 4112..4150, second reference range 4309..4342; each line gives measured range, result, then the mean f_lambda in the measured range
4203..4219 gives -1.19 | 2.61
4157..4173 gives -0.58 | 2.58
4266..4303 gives -3.02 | 2.54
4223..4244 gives -0.17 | 2.43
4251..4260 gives -0.64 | 2.55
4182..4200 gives -1.04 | 2.6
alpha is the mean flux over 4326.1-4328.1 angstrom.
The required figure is 2.51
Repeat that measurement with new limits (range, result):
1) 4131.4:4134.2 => 2.76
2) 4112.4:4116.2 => 2.32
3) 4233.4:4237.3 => 2.6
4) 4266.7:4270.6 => 2.7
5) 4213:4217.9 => 2.58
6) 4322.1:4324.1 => 2.71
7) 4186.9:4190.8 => 2.65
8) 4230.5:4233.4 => 2.27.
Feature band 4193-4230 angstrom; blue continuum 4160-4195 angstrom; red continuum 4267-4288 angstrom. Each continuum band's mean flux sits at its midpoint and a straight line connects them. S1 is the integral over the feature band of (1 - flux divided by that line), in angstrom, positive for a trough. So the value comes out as 1.4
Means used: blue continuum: 2.6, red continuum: 2.59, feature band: 2.49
